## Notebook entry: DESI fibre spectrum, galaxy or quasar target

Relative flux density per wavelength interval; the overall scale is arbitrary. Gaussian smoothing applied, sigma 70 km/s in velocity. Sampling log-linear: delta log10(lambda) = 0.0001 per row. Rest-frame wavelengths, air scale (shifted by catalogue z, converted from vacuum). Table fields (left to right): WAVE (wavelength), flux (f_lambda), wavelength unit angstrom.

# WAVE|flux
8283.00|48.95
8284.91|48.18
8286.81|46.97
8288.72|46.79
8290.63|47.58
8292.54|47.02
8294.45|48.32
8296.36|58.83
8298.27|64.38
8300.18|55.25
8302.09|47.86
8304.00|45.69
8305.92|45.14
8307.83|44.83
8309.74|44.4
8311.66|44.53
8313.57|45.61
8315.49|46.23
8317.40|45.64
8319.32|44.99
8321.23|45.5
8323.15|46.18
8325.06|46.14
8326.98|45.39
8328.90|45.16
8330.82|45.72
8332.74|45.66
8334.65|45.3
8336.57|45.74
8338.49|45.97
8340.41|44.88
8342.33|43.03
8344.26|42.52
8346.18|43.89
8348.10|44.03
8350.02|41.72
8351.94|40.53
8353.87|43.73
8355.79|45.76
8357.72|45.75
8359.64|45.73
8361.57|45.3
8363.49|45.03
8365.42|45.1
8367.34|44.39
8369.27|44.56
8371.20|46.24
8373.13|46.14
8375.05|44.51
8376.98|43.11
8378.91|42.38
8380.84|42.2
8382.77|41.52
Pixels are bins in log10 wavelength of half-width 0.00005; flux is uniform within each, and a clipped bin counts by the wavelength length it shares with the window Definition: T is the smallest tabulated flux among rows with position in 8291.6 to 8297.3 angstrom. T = 47.02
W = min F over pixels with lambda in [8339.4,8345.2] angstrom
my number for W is 42.52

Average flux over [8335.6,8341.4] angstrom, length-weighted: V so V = 45.5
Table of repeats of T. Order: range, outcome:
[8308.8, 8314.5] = 44.4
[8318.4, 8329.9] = 44.99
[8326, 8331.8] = 45.16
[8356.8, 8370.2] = 44.39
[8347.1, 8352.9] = 40.53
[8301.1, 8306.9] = 45.14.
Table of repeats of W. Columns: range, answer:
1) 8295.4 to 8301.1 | 55.25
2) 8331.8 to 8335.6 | 45.3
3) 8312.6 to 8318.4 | 45.61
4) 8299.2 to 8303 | 47.86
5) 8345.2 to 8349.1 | 43.89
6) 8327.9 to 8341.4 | 44.88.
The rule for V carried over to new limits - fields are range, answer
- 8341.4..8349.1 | 43.3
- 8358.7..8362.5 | 45.5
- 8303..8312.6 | 44.9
